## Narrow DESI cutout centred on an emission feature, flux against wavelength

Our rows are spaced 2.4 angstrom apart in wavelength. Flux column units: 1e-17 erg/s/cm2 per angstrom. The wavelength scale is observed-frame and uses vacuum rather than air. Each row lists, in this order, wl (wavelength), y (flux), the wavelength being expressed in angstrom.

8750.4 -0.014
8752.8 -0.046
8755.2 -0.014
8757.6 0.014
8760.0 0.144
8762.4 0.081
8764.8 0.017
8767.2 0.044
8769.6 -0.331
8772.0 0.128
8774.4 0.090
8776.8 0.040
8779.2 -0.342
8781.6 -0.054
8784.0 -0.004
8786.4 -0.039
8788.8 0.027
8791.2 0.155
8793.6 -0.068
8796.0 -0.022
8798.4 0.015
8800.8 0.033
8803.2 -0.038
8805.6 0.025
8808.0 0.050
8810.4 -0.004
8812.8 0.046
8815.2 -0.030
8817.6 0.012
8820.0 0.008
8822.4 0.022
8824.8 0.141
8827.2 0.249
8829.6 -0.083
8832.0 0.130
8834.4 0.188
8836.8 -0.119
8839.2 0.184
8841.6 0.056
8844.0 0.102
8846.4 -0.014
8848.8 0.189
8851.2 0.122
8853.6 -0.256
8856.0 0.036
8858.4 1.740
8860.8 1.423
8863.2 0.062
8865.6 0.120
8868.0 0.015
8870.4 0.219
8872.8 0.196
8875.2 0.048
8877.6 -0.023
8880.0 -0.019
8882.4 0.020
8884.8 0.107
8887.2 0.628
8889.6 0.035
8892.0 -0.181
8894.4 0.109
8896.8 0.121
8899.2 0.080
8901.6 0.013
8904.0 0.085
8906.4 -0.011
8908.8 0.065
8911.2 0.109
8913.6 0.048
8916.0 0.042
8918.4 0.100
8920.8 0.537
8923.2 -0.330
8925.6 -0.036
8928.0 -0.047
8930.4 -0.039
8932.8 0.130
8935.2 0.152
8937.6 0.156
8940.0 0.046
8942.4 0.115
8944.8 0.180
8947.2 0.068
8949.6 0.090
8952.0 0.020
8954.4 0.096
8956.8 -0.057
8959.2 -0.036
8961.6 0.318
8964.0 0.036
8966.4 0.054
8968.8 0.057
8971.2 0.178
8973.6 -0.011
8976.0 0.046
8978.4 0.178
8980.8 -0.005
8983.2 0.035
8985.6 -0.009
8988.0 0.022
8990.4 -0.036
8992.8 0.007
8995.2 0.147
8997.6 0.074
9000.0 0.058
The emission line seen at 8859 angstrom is H-alpha 6563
